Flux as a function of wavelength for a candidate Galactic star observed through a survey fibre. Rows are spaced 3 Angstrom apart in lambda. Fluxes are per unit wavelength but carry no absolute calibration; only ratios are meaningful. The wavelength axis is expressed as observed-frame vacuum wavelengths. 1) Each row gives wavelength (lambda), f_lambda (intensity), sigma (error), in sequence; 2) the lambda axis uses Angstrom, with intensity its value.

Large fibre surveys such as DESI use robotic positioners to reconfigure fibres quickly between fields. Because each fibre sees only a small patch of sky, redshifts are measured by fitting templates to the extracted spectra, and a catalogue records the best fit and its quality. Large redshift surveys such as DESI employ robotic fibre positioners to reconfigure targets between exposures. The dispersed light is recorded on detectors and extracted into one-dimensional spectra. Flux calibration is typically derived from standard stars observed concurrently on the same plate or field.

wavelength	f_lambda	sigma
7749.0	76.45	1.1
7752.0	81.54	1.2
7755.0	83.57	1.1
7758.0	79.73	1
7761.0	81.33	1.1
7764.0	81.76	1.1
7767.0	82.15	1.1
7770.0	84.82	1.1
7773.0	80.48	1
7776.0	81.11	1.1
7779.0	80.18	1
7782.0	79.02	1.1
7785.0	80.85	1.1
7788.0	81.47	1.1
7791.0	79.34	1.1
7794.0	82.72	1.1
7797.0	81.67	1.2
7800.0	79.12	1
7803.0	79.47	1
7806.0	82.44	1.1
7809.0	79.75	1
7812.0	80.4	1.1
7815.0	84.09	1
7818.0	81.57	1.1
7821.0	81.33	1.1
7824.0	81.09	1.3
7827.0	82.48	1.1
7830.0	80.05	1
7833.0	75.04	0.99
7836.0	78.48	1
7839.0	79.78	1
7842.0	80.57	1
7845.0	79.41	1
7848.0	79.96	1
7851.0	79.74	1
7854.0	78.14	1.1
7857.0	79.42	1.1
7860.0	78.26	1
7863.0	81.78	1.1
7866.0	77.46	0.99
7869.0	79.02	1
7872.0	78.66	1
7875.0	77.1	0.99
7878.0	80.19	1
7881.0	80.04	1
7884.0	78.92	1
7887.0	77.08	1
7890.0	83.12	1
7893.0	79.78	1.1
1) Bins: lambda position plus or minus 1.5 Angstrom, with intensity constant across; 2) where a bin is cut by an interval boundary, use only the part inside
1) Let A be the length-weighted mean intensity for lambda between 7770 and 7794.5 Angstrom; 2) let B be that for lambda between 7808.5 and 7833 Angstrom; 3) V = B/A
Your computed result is 1.00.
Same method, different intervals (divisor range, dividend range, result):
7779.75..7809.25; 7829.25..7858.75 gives 0.98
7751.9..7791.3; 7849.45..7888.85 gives 0.97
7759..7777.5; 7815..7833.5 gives 0.99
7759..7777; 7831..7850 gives 0.96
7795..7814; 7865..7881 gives 0.98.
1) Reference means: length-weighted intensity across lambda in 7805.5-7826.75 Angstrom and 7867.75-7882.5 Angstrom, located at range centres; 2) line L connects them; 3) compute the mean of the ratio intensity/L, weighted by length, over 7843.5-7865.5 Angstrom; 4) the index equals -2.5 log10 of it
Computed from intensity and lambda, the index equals 0.006 mag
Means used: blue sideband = 81.5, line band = 79.4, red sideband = 79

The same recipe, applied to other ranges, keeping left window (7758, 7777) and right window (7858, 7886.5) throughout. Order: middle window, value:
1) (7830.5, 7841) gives 0.025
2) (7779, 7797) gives 0.007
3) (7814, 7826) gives -0.021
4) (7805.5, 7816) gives -0.011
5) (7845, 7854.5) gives 0.002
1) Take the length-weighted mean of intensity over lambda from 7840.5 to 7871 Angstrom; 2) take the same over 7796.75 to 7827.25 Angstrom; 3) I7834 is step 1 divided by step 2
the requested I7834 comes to 0.98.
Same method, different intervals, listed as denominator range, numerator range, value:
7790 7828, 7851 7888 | 0.97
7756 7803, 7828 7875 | 0.98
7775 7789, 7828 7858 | 0.98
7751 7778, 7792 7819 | 0.99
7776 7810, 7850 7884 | 0.98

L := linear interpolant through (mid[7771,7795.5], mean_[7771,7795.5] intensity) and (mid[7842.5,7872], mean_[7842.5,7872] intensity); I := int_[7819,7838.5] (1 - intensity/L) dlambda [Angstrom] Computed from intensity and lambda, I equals 0.0 Angstrom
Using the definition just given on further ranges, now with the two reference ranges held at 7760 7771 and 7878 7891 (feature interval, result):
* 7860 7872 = 0.1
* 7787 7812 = 0.3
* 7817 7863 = 0.6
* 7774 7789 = 0.3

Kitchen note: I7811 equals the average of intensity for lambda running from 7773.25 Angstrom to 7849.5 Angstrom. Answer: 80.5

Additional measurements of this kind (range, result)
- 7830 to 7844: 78.7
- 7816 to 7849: 80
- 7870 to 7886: 78.9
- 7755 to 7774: 81.9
